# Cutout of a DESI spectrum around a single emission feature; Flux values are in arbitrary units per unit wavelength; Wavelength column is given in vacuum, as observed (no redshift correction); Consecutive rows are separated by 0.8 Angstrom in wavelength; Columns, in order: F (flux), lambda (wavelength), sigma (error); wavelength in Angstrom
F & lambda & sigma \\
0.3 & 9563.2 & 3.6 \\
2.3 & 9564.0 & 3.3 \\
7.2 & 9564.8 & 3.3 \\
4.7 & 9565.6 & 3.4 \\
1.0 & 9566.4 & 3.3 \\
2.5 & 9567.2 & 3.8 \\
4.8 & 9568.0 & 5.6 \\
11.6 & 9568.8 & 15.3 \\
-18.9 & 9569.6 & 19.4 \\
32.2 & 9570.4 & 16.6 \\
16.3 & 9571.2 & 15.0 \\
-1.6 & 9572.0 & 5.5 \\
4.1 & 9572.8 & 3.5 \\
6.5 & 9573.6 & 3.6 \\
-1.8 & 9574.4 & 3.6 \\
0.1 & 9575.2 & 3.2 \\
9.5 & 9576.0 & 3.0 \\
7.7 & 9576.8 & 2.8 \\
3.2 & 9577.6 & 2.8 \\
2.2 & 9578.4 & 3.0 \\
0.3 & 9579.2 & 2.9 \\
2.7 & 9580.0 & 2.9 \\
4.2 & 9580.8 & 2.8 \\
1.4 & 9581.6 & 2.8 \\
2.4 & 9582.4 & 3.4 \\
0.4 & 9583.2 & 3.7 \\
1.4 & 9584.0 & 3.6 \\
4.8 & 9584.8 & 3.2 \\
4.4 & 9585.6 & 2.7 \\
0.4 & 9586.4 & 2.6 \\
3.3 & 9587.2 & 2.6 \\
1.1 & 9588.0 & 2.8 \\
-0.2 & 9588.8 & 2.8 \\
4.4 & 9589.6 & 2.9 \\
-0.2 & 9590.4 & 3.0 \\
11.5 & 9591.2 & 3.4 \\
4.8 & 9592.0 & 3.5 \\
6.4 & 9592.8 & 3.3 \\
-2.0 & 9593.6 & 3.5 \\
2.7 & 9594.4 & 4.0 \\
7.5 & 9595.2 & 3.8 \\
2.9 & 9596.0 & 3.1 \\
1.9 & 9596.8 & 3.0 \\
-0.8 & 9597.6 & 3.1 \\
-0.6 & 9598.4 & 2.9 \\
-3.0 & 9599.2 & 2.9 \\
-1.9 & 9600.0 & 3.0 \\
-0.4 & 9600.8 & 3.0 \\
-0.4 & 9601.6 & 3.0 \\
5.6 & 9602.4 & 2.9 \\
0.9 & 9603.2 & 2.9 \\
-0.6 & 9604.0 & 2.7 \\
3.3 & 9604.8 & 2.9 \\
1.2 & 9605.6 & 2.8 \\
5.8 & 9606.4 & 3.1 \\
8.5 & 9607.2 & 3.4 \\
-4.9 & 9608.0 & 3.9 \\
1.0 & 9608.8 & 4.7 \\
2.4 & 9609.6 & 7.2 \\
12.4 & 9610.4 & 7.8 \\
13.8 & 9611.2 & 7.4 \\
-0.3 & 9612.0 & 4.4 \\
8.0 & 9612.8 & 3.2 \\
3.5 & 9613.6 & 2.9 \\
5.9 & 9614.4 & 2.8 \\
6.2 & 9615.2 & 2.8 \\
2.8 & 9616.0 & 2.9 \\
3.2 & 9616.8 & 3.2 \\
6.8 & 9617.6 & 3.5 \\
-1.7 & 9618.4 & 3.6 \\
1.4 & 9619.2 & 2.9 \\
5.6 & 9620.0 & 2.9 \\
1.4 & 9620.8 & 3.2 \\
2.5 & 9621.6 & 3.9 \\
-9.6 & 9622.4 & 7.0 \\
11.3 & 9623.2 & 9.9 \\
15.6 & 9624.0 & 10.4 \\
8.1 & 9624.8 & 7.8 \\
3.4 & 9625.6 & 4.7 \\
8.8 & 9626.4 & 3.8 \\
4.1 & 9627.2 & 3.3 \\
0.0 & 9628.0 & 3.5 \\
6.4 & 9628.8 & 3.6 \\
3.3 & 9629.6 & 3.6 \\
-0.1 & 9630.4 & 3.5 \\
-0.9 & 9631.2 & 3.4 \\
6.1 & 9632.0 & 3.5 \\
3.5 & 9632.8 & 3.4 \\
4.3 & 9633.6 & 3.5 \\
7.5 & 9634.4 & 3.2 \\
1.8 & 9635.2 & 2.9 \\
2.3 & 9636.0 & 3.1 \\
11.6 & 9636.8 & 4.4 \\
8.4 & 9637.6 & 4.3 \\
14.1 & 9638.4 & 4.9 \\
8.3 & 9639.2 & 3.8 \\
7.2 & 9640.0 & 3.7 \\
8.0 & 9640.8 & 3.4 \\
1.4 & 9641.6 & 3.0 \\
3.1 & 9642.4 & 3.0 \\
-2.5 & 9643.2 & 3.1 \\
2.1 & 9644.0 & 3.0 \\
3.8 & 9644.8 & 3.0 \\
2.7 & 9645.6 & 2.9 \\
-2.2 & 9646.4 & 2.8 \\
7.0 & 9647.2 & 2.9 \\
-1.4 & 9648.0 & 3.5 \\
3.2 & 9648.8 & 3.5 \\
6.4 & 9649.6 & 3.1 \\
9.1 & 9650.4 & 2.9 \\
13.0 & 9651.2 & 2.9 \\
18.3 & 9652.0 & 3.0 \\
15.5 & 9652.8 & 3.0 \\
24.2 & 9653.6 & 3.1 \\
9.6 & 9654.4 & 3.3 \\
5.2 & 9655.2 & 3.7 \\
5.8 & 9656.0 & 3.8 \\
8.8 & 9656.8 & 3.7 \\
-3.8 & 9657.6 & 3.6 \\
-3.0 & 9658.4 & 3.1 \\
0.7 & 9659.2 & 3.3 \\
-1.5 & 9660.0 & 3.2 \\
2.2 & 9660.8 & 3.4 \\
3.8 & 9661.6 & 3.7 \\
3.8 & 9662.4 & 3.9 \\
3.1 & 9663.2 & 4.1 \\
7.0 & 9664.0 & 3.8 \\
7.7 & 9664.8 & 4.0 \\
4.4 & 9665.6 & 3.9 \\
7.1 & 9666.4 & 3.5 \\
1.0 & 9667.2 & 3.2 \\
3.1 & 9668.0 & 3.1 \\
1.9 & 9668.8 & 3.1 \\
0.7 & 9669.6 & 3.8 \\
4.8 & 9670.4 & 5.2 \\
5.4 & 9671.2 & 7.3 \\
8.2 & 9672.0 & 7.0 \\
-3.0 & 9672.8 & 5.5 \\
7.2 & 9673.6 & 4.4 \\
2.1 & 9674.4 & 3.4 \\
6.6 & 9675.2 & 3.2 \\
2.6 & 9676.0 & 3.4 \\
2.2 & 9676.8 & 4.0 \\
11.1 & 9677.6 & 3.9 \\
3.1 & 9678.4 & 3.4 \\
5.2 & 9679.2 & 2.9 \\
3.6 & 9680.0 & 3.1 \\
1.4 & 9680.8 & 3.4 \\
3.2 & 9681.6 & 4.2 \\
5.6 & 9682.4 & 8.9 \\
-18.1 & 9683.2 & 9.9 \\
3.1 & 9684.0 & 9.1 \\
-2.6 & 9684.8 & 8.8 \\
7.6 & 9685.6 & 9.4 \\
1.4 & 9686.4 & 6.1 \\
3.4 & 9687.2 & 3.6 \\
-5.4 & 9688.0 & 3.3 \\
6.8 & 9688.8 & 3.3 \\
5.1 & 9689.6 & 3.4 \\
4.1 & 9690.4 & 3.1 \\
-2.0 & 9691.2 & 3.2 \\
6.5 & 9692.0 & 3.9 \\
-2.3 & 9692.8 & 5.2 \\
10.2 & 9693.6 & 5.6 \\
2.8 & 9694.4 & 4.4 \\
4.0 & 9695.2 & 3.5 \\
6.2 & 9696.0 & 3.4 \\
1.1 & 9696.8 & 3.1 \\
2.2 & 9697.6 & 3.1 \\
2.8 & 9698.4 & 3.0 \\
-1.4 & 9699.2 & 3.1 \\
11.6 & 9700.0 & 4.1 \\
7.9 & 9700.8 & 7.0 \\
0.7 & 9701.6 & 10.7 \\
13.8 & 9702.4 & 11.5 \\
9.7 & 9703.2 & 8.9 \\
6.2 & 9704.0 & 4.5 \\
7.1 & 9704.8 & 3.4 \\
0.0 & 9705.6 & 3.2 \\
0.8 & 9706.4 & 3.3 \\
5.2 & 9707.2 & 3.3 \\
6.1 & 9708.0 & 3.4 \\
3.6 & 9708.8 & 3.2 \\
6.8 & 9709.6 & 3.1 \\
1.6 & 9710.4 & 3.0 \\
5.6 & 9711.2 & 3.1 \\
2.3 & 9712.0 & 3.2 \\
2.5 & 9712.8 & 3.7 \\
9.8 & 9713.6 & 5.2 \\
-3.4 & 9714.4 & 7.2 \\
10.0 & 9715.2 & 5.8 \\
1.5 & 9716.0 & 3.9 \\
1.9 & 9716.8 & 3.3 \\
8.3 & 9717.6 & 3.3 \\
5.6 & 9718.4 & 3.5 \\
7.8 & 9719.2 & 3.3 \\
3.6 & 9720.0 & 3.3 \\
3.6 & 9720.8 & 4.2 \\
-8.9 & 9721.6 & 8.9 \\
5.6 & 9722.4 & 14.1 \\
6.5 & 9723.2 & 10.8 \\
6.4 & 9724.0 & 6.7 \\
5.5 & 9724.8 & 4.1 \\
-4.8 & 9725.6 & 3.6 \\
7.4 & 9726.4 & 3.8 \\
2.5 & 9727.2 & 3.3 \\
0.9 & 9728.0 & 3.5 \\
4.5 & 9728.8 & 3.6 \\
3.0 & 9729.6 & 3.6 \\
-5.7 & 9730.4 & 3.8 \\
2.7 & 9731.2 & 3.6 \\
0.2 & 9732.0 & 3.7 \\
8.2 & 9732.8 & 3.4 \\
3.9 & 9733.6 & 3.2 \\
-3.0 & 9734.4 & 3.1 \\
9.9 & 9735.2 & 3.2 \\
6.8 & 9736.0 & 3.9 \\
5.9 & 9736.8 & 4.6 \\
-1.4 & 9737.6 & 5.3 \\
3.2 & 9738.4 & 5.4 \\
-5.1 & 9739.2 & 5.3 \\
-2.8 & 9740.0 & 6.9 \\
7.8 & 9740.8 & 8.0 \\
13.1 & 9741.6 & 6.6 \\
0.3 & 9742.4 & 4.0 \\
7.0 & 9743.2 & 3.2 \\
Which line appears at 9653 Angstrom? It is H-beta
